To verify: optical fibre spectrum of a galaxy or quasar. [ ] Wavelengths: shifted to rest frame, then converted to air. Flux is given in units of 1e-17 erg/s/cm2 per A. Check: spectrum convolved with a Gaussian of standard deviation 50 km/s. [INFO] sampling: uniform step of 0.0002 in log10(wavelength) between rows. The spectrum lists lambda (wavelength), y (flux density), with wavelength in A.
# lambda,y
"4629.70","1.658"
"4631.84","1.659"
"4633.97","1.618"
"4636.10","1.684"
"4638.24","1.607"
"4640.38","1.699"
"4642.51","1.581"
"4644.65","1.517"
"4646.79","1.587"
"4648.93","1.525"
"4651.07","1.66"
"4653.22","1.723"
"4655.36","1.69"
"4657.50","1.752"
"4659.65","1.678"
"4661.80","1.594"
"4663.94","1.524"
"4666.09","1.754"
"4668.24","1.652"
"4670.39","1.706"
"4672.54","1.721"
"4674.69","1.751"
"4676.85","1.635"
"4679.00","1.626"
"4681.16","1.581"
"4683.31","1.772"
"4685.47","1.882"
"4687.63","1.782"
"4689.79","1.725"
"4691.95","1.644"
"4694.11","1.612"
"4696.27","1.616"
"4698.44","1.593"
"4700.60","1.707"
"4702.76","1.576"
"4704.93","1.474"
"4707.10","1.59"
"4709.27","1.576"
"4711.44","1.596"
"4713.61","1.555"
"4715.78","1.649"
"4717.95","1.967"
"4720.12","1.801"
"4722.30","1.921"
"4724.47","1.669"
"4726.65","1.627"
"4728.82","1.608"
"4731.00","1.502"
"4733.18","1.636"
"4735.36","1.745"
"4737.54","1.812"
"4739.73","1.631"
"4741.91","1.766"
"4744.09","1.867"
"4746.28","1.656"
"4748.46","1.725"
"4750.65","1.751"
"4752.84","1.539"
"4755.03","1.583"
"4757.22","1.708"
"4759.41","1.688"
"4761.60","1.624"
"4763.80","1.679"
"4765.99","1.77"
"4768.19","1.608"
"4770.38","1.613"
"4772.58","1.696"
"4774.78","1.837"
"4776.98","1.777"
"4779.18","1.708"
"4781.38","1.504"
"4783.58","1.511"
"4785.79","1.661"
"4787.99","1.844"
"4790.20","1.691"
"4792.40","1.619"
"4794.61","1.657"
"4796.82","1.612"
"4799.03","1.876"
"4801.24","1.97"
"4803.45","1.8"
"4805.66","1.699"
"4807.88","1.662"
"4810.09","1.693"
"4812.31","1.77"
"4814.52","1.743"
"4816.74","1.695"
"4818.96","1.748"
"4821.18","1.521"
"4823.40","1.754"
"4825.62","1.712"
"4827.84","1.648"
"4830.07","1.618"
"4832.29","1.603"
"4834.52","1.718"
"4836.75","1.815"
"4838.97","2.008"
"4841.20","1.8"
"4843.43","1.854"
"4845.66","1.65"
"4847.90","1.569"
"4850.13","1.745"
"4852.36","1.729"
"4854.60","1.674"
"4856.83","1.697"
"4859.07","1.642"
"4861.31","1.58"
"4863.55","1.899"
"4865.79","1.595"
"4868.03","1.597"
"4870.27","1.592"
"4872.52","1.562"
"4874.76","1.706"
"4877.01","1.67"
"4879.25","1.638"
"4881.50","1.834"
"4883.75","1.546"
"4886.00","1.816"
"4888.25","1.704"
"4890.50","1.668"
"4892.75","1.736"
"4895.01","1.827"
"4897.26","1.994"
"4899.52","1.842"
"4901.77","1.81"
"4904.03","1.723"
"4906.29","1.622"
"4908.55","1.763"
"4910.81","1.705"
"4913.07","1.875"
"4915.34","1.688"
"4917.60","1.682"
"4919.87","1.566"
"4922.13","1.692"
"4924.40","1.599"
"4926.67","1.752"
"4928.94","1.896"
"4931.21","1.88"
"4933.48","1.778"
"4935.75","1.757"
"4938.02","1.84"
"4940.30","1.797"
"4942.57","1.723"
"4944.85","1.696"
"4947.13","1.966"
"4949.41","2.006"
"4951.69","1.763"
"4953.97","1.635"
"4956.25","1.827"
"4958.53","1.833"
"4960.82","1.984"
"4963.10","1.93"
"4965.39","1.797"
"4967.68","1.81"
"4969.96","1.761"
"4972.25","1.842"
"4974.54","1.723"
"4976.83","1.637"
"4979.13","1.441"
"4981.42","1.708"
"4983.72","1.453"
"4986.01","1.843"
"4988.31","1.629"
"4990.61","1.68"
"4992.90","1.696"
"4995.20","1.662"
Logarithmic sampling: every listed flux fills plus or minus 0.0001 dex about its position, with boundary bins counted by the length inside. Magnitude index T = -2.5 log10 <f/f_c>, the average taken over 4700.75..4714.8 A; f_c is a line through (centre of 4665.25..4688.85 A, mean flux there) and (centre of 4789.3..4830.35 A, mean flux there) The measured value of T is 0.09 mag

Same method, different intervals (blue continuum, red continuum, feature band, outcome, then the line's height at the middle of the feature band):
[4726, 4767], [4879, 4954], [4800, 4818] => -0.03 mag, 1.71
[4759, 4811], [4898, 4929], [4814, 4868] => 0.00 mag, 1.71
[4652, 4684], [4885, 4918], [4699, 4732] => 0.03 mag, 1.69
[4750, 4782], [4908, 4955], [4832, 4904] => 0.00 mag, 1.73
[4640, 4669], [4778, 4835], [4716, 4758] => -0.03 mag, 1.67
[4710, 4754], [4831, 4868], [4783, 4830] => 0.00 mag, 1.71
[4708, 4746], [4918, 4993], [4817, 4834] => 0.04 mag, 1.72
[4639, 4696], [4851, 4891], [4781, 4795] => 0.02 mag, 1.67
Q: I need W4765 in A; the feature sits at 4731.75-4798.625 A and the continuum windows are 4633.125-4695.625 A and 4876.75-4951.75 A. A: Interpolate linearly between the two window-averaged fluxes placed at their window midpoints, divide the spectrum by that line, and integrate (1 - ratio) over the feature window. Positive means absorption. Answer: 0.7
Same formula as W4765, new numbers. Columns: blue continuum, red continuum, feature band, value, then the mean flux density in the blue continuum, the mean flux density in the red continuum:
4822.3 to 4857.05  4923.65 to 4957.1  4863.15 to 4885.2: 1.15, 1.73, 1.8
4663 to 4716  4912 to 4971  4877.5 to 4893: 0.50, 1.65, 1.79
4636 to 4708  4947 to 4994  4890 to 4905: -0.66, 1.65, 1.76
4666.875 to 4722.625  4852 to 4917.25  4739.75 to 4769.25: 0.04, 1.68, 1.71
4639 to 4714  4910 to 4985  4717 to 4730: -0.74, 1.65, 1.76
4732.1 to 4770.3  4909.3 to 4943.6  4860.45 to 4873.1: 0.64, 1.69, 1.75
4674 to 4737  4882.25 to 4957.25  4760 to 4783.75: 0.37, 1.67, 1.76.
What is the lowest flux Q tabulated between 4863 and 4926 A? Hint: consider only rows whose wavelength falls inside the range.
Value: 1.546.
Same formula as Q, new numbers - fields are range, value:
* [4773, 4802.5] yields 1.504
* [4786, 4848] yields 1.521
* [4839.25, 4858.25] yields 1.569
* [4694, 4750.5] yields 1.474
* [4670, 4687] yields 1.581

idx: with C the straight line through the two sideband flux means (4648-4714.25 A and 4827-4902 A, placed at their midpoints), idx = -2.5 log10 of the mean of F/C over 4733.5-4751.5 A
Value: -0.04 mag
